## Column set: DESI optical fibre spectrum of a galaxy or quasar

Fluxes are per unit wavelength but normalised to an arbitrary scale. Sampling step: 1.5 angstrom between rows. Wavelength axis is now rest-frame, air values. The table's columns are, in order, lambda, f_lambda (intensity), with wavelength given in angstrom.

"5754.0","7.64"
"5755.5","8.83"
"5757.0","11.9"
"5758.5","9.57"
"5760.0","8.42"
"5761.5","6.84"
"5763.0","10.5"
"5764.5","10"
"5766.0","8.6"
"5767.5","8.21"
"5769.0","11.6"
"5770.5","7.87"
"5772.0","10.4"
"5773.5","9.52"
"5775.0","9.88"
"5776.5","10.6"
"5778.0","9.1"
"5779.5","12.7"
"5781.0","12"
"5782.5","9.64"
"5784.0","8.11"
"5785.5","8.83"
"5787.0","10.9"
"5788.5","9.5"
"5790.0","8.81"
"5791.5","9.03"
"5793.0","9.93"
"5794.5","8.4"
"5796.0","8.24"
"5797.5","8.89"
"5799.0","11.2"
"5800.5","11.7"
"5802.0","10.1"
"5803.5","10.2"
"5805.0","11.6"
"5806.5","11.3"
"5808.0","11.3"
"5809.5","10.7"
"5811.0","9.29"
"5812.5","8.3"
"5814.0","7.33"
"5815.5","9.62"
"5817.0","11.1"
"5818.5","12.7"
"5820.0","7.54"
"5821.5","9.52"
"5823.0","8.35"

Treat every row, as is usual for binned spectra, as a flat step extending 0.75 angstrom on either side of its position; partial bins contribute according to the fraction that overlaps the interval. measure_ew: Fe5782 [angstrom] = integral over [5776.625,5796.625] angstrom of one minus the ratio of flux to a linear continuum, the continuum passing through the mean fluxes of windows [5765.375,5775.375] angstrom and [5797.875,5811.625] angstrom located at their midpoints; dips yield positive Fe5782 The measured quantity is 0.8 angstrom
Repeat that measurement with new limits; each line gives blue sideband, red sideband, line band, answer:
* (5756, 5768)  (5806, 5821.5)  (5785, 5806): -0.4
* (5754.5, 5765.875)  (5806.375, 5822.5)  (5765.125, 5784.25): -0.9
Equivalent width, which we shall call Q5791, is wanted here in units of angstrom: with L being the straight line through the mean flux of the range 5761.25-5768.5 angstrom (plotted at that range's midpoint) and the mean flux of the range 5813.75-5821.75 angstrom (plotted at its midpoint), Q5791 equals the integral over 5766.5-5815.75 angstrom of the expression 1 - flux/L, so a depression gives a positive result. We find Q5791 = -2.2 angstrom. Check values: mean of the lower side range 9.06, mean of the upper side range 9.79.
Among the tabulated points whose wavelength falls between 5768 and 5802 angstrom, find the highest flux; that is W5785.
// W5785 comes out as 12.7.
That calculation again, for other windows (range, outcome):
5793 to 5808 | 11.7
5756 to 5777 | 11.9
